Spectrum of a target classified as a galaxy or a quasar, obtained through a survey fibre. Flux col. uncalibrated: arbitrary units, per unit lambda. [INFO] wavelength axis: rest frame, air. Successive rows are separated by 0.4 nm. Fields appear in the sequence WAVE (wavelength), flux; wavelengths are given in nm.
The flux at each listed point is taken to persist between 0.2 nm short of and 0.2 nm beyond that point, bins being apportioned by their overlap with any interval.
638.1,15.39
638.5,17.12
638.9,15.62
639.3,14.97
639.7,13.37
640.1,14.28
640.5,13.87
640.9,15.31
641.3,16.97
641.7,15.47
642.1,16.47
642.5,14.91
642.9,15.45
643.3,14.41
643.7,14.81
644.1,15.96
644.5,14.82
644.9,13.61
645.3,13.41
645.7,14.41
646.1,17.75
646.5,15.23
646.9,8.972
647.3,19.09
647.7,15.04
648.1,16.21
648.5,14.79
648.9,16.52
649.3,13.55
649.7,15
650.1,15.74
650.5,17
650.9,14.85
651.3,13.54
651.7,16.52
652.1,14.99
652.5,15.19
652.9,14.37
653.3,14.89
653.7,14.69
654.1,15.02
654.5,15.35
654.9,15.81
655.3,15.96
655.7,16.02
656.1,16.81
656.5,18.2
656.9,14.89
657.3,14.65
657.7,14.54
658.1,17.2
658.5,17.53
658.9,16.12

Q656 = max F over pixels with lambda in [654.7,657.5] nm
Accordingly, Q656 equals 18.2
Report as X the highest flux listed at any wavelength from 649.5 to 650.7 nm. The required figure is 17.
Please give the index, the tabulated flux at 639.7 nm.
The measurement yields 13.37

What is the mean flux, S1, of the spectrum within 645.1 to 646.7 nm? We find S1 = 15.2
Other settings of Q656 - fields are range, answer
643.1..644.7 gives 15.96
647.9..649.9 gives 16.52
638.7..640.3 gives 15.62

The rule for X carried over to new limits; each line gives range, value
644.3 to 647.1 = 17.75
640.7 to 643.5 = 16.97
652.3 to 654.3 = 15.19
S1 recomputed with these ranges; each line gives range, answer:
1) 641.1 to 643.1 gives 15.9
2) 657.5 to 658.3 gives 15.9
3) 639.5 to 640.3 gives 13.8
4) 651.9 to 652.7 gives 15.1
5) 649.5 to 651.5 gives 15.2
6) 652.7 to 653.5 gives 14.6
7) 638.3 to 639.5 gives 15.9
